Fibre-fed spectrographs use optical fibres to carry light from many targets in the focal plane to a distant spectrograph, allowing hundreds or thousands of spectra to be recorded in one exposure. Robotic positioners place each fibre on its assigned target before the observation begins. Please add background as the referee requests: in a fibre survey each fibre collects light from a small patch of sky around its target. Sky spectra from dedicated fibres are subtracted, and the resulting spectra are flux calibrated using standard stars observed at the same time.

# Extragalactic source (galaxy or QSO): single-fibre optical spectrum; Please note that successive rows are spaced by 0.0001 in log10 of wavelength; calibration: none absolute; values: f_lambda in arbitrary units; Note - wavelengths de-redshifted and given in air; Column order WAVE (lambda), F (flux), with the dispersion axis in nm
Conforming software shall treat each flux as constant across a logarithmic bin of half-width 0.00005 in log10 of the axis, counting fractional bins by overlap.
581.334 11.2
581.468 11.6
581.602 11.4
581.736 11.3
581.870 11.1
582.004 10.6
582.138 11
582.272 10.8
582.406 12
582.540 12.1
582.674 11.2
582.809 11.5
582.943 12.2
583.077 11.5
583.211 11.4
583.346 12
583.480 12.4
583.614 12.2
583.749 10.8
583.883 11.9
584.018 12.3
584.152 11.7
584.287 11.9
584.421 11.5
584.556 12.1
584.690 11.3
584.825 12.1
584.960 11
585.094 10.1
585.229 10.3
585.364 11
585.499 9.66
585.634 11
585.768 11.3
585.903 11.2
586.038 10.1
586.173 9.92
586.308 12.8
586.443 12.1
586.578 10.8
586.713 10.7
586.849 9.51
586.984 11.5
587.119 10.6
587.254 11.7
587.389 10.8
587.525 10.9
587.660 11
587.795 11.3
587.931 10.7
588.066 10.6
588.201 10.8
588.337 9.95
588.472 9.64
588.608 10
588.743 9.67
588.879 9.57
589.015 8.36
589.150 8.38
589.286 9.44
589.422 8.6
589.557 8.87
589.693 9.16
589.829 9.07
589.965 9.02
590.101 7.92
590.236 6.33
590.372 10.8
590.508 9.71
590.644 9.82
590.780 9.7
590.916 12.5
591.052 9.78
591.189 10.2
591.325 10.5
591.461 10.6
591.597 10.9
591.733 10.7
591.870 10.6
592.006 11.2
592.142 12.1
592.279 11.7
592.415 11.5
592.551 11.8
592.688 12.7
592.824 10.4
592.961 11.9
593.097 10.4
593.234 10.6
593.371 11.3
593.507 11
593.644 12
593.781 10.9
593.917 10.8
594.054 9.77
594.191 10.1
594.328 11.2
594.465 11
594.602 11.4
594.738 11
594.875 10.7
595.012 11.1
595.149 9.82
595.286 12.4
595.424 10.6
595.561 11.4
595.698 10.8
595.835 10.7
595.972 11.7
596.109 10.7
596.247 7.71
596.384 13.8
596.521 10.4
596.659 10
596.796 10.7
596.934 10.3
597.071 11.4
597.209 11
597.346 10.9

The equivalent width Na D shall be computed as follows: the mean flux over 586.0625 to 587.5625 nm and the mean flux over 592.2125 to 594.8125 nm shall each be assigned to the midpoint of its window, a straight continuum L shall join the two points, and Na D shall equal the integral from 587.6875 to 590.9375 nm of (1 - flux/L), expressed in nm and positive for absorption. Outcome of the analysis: 0.44 nm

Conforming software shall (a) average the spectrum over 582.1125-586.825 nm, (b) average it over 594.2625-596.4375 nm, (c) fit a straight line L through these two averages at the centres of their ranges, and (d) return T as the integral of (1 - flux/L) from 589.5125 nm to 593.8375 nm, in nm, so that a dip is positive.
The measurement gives 0.24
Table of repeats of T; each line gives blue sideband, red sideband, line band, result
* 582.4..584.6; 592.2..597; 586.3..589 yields 0.20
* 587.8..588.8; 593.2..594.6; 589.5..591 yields 0.16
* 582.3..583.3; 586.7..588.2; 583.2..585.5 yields -0.02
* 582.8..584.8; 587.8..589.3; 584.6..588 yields -0.07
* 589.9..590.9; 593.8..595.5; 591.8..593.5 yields -0.21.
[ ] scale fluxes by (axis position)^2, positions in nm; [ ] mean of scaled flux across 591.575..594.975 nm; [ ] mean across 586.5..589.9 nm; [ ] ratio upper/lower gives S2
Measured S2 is 1.1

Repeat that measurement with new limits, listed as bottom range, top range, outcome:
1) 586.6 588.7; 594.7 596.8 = 1.05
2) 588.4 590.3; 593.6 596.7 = 1.25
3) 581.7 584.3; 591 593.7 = 0.99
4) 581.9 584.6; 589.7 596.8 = 0.95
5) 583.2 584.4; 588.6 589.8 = 0.78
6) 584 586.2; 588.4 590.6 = 0.83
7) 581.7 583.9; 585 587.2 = 0.95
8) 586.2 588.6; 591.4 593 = 1.06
